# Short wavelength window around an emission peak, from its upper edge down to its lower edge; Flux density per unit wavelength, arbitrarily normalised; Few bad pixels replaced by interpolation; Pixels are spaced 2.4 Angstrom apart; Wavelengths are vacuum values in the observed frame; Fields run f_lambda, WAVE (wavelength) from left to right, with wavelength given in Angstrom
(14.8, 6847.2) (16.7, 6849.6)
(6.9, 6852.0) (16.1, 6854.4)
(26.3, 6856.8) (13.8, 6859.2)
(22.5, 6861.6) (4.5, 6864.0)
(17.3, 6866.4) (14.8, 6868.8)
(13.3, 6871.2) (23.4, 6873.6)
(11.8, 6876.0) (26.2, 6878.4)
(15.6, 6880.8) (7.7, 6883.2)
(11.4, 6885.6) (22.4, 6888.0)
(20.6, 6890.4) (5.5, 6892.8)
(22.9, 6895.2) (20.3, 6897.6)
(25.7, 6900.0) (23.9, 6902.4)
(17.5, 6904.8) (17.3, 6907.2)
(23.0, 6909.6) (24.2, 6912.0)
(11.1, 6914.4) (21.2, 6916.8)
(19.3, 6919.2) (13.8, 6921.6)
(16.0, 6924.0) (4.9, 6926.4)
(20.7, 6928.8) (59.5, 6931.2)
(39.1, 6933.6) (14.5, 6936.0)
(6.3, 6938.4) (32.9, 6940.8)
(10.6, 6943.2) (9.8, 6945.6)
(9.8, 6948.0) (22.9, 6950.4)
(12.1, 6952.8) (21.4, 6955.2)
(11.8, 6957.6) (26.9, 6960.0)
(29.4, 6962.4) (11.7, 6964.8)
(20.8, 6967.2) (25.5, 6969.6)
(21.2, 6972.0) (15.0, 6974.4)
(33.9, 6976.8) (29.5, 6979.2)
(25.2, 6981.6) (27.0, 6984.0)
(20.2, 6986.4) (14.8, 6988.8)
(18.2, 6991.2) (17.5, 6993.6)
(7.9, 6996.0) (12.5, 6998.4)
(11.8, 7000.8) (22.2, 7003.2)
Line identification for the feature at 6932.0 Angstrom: H-gamma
